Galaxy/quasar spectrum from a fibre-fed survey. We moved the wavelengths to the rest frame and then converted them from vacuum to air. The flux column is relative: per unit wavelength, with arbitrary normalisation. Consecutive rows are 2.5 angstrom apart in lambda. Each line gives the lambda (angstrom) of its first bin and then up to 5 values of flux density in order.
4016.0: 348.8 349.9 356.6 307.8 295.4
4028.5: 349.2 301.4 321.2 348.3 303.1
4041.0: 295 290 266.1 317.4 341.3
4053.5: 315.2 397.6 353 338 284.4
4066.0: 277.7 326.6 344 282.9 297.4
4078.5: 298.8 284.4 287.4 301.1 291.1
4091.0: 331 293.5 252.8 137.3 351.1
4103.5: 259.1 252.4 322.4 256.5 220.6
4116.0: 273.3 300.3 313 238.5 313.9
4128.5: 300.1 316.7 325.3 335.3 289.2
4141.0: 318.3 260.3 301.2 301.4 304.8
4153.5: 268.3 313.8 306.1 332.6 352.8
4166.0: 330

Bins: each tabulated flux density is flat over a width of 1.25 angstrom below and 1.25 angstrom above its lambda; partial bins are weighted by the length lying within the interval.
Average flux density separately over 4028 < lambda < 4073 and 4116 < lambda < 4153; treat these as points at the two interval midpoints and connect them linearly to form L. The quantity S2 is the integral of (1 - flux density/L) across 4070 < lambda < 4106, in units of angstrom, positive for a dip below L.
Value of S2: 2.98 angstrom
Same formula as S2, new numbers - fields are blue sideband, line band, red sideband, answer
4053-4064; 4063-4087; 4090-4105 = 1.0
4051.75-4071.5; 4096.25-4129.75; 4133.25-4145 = 4.4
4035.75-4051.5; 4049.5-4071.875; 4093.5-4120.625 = -2.8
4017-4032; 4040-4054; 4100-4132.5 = 0.6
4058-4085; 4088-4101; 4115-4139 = 1.5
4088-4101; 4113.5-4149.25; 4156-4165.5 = 0.6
